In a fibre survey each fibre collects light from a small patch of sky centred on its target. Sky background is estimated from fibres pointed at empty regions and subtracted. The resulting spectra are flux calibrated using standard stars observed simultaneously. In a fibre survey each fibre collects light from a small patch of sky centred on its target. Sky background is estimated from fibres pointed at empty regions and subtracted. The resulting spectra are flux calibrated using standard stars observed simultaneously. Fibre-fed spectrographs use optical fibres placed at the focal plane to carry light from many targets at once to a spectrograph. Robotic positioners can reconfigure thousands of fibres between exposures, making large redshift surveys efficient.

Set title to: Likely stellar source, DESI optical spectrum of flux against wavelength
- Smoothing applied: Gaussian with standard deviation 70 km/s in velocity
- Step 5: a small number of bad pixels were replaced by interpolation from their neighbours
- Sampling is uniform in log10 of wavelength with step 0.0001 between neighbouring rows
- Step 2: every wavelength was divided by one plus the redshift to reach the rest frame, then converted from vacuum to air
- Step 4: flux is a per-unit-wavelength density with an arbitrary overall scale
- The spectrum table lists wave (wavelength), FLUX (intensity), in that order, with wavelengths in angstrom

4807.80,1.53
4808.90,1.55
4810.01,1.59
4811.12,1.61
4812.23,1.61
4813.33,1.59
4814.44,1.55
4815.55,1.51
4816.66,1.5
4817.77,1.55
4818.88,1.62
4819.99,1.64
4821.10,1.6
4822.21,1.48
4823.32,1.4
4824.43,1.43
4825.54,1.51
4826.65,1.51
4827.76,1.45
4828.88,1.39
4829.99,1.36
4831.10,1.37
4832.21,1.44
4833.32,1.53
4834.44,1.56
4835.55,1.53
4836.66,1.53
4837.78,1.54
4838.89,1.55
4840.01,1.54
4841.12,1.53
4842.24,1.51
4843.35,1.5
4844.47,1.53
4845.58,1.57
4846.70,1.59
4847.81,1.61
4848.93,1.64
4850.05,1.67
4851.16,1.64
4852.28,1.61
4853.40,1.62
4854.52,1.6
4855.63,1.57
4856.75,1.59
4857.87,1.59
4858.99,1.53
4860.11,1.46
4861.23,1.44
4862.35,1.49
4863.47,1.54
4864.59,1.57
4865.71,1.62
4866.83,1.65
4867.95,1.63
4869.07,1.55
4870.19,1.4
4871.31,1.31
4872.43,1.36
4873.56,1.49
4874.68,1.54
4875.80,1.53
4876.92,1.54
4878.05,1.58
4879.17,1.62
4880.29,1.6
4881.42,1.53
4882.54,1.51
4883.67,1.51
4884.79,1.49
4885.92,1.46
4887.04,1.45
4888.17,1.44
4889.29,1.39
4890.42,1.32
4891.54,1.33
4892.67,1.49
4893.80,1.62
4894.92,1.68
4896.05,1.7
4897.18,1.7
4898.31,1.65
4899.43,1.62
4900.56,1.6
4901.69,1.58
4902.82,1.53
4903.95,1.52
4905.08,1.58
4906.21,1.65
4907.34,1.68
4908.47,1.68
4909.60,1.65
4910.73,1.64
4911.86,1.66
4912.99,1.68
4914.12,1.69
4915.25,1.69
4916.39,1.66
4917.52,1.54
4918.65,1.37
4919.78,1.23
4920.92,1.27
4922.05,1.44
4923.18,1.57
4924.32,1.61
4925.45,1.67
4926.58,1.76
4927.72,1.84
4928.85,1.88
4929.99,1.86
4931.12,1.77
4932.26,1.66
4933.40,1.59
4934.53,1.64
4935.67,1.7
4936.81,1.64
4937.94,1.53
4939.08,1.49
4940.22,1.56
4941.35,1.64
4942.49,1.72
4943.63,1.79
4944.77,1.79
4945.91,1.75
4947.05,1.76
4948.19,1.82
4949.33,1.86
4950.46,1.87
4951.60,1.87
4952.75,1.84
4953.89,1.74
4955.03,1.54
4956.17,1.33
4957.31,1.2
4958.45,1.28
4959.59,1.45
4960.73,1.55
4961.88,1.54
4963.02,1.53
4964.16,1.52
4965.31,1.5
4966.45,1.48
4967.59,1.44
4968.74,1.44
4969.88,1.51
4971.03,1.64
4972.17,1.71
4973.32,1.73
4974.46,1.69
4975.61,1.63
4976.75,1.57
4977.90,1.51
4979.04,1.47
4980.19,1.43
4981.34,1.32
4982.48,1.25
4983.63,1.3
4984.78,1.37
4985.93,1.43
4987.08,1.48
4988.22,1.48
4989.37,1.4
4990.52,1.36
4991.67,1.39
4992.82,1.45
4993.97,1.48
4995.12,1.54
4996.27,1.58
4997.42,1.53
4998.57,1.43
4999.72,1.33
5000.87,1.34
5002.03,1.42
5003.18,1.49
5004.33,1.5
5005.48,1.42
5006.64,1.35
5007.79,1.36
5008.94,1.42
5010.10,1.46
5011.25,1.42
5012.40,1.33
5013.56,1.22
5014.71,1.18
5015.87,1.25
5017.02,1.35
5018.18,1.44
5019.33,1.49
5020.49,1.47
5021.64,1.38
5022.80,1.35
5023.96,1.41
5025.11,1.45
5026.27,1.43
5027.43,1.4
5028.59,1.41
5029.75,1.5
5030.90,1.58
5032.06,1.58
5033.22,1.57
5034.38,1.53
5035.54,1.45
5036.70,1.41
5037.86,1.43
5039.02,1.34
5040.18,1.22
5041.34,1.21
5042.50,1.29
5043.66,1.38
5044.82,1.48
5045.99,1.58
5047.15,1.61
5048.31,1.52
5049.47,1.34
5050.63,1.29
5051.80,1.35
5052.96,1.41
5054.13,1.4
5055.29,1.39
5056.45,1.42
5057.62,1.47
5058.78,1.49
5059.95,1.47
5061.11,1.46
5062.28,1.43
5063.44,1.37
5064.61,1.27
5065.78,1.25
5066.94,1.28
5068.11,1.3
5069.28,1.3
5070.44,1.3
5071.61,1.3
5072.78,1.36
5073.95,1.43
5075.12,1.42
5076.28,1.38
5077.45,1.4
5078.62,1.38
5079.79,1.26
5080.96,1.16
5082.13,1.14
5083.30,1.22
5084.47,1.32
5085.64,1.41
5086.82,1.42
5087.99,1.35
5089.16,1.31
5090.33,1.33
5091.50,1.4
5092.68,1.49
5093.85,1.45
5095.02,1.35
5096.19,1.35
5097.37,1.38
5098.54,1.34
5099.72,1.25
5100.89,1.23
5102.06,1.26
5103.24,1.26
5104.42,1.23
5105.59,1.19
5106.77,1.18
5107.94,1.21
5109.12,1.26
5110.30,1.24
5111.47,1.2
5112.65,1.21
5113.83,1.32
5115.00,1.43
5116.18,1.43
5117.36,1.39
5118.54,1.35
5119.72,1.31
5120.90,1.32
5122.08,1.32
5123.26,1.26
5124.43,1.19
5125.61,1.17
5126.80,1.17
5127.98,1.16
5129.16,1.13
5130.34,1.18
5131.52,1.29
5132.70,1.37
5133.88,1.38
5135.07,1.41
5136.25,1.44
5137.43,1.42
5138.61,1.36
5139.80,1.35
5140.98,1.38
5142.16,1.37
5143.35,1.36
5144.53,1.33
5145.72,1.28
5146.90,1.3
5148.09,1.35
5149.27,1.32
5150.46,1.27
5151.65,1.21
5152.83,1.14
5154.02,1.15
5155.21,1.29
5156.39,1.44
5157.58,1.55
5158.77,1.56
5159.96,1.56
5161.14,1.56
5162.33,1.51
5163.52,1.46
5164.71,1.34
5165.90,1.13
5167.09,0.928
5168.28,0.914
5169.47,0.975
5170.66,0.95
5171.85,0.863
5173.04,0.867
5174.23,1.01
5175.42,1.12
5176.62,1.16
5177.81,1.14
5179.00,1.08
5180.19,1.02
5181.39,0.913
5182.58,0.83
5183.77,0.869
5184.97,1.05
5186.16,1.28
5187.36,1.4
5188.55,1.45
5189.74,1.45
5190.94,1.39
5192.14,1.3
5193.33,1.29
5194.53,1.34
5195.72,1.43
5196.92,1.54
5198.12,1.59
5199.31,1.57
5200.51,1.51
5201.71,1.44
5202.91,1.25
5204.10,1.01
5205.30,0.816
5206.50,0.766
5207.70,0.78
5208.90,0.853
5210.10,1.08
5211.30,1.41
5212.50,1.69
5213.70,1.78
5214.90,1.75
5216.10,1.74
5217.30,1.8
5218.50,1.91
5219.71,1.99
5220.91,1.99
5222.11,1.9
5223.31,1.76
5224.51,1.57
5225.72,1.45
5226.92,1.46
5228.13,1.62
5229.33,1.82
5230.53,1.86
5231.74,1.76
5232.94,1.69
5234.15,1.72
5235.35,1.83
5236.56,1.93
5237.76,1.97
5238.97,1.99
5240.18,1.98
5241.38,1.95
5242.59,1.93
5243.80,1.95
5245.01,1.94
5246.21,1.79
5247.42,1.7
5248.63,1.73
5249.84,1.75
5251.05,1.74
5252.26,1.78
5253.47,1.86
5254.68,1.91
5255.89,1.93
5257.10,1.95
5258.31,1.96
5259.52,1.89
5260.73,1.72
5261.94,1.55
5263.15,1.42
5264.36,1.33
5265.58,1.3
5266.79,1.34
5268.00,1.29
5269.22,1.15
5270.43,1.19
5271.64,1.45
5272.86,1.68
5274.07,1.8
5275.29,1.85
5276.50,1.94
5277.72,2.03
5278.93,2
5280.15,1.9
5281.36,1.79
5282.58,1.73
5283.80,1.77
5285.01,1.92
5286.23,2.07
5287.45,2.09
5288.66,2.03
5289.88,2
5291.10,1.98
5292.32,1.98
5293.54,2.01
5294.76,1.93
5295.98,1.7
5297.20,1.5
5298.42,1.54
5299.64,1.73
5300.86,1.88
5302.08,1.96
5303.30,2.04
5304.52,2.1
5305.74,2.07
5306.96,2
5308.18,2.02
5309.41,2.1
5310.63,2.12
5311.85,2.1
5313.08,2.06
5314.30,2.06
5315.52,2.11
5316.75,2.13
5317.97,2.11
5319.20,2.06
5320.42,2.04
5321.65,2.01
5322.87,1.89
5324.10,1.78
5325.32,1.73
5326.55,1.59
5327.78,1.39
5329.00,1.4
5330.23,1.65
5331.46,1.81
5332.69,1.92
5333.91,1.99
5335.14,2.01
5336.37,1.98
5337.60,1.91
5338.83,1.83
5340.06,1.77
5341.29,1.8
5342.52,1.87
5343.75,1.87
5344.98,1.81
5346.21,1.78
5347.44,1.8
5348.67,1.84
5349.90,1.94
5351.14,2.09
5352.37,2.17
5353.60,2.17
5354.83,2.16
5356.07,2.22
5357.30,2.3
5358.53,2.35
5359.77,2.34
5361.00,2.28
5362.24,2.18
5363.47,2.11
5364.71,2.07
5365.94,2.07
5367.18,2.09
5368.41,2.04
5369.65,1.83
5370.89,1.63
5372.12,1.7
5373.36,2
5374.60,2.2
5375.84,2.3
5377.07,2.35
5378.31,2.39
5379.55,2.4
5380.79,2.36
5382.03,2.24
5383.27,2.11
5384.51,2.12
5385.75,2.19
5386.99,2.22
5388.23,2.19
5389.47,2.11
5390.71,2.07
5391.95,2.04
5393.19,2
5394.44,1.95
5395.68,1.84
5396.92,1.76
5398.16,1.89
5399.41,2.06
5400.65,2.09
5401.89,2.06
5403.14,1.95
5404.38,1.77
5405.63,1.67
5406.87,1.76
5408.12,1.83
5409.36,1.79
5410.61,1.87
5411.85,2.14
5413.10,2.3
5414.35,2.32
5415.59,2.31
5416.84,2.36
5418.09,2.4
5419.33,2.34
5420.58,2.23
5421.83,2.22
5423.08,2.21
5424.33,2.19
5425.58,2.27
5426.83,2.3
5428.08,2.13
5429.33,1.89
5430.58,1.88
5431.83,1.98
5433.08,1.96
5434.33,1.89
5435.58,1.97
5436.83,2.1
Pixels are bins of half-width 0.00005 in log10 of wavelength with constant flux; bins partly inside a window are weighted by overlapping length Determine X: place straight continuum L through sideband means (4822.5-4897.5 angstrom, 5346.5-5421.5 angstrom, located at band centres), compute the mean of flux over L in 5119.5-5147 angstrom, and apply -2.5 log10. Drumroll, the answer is 0.362 mag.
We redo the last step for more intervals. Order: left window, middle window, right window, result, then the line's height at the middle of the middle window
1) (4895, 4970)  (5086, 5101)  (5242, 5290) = 0.228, 1.68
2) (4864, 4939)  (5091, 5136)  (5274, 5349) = 0.325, 1.74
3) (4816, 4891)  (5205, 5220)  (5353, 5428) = 0.332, 1.92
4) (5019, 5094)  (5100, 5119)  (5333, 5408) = 0.177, 1.5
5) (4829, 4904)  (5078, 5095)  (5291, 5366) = 0.287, 1.73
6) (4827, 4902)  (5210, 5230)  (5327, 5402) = 0.104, 1.88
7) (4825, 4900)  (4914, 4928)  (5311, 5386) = 0.023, 1.59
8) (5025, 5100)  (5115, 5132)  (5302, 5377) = 0.194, 1.52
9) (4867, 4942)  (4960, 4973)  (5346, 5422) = 0.072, 1.64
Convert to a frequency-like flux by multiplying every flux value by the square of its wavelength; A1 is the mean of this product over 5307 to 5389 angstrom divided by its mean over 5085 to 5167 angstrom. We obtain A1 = 1.66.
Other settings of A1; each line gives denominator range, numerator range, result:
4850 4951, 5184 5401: 1.33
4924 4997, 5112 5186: 0.85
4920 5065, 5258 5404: 1.47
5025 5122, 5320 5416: 1.65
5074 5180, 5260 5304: 1.44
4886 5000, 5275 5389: 1.48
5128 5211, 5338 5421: 1.80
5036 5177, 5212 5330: 1.48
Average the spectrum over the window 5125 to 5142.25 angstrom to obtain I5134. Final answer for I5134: 1.3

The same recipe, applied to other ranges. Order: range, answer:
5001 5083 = 1.39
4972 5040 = 1.44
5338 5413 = 2.03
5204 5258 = 1.69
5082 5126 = 1.3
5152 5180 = 1.2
